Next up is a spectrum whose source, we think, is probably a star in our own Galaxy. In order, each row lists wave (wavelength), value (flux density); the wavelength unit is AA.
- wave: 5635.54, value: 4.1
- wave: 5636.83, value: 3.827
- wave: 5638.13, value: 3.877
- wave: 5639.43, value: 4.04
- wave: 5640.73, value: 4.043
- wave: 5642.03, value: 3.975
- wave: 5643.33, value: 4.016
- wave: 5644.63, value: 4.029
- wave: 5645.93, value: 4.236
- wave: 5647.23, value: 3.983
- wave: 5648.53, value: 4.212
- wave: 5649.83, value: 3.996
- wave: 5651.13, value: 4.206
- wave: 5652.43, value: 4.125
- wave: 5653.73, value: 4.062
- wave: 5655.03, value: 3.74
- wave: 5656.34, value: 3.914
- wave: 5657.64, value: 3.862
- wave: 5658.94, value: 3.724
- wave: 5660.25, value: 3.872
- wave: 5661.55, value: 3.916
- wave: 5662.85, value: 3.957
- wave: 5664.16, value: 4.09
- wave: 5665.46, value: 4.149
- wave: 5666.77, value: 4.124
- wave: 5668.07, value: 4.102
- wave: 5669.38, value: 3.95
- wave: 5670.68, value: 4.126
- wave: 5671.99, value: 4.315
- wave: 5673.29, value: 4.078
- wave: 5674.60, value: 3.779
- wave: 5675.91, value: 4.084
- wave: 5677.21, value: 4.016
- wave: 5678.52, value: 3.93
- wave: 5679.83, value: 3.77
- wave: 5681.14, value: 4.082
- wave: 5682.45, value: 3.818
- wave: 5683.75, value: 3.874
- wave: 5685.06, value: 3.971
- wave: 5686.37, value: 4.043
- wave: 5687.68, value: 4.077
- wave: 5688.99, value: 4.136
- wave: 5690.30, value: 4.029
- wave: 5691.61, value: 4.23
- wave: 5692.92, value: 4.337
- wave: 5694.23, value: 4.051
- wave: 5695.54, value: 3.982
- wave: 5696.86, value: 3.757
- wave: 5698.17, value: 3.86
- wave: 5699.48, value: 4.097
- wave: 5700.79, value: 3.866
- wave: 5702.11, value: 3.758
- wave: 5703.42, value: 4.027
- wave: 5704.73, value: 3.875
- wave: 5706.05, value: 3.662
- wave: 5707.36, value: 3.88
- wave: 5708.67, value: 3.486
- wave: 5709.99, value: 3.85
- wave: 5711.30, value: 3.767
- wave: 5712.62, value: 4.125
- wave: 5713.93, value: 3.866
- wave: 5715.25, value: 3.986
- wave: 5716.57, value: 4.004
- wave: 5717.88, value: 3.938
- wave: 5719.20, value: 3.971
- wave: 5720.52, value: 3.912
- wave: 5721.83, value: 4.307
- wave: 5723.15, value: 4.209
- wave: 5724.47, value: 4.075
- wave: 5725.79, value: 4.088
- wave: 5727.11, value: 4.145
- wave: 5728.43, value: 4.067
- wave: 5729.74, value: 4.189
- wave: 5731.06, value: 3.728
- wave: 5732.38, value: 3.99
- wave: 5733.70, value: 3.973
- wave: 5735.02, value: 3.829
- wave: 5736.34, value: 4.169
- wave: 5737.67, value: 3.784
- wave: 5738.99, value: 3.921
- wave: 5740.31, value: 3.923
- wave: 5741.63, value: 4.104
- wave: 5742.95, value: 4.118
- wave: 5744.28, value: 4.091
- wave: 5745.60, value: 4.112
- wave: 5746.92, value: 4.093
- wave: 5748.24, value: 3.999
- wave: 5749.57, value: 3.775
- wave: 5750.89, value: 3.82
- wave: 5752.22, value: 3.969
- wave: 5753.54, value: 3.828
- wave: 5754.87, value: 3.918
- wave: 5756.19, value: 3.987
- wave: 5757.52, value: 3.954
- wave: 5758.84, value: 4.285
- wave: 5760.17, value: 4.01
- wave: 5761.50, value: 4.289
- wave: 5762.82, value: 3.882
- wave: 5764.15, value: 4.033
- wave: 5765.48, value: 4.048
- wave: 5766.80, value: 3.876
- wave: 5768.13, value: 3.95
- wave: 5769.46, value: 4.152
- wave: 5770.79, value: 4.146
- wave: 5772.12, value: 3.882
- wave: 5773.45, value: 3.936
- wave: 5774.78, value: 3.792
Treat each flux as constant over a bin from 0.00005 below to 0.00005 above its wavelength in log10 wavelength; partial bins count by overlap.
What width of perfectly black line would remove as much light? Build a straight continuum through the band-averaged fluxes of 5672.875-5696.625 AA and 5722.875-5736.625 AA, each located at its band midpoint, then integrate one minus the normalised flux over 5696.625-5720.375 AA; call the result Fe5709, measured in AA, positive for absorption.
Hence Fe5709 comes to 0.85 AA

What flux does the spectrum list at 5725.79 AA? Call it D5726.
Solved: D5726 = 4.088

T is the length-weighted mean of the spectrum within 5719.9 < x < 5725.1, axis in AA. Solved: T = 4.13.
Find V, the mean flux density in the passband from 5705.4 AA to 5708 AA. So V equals 3.78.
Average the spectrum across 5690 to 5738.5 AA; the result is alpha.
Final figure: 3.97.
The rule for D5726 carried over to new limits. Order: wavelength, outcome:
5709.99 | 3.85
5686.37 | 4.043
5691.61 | 4.23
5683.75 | 3.874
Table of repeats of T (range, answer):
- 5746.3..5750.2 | 3.95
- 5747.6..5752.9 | 3.89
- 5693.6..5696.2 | 4.01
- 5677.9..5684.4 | 3.9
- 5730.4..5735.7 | 3.88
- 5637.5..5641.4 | 3.98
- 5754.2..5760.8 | 4.03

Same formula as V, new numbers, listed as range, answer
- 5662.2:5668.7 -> 4.08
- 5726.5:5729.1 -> 4.12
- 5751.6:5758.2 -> 3.94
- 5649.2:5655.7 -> 4.02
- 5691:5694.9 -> 4.21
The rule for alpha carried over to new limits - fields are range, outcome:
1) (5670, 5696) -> 4.04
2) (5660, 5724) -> 3.98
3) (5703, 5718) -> 3.87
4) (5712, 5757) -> 4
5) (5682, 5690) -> 4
